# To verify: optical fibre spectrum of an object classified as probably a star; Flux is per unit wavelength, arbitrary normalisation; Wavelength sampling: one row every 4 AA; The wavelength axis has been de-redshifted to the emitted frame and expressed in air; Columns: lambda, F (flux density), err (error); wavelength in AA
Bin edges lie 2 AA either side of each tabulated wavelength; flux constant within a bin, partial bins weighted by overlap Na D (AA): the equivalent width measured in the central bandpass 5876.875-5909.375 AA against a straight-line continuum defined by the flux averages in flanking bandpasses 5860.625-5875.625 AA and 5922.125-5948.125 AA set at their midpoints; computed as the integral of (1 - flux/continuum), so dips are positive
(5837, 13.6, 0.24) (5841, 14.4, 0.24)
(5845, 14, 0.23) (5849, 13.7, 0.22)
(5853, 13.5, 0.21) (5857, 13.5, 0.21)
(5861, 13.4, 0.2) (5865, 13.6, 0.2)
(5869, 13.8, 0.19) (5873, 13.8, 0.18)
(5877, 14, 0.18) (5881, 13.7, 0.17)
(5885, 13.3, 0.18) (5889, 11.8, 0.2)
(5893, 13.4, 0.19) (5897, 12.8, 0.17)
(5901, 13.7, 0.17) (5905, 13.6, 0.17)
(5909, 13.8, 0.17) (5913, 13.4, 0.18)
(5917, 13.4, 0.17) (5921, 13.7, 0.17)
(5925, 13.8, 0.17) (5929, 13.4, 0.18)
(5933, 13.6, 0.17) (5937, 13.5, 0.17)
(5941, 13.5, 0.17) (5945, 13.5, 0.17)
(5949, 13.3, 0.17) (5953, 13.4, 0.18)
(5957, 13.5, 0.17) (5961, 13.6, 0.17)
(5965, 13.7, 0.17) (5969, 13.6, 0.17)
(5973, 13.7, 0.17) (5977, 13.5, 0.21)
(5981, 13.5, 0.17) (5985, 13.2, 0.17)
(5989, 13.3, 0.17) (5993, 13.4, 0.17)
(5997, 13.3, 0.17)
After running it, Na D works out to 0.8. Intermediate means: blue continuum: 13.7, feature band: 13.3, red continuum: 13.5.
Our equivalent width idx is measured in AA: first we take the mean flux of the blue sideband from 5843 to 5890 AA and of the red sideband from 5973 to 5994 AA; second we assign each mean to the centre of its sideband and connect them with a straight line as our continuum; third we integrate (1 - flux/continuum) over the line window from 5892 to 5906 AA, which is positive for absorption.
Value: 0.2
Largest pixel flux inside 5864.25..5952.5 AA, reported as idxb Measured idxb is 14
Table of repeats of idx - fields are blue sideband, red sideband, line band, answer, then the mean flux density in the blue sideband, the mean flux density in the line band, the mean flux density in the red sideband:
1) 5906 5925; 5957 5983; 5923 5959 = 0.26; 13.6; 13.5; 13.6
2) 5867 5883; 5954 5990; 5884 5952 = 1.50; 13.8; 13.4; 13.5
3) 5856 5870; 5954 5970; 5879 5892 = 0.58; 13.6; 13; 13.6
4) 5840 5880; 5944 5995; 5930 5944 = 0.04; 13.8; 13.5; 13.5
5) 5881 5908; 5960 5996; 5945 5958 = -0.02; 13.2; 13.4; 13.5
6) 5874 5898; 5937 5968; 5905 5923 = -0.33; 13.2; 13.6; 13.5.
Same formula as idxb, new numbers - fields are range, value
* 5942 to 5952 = 13.5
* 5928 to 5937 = 13.6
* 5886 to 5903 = 13.7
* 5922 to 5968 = 13.8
